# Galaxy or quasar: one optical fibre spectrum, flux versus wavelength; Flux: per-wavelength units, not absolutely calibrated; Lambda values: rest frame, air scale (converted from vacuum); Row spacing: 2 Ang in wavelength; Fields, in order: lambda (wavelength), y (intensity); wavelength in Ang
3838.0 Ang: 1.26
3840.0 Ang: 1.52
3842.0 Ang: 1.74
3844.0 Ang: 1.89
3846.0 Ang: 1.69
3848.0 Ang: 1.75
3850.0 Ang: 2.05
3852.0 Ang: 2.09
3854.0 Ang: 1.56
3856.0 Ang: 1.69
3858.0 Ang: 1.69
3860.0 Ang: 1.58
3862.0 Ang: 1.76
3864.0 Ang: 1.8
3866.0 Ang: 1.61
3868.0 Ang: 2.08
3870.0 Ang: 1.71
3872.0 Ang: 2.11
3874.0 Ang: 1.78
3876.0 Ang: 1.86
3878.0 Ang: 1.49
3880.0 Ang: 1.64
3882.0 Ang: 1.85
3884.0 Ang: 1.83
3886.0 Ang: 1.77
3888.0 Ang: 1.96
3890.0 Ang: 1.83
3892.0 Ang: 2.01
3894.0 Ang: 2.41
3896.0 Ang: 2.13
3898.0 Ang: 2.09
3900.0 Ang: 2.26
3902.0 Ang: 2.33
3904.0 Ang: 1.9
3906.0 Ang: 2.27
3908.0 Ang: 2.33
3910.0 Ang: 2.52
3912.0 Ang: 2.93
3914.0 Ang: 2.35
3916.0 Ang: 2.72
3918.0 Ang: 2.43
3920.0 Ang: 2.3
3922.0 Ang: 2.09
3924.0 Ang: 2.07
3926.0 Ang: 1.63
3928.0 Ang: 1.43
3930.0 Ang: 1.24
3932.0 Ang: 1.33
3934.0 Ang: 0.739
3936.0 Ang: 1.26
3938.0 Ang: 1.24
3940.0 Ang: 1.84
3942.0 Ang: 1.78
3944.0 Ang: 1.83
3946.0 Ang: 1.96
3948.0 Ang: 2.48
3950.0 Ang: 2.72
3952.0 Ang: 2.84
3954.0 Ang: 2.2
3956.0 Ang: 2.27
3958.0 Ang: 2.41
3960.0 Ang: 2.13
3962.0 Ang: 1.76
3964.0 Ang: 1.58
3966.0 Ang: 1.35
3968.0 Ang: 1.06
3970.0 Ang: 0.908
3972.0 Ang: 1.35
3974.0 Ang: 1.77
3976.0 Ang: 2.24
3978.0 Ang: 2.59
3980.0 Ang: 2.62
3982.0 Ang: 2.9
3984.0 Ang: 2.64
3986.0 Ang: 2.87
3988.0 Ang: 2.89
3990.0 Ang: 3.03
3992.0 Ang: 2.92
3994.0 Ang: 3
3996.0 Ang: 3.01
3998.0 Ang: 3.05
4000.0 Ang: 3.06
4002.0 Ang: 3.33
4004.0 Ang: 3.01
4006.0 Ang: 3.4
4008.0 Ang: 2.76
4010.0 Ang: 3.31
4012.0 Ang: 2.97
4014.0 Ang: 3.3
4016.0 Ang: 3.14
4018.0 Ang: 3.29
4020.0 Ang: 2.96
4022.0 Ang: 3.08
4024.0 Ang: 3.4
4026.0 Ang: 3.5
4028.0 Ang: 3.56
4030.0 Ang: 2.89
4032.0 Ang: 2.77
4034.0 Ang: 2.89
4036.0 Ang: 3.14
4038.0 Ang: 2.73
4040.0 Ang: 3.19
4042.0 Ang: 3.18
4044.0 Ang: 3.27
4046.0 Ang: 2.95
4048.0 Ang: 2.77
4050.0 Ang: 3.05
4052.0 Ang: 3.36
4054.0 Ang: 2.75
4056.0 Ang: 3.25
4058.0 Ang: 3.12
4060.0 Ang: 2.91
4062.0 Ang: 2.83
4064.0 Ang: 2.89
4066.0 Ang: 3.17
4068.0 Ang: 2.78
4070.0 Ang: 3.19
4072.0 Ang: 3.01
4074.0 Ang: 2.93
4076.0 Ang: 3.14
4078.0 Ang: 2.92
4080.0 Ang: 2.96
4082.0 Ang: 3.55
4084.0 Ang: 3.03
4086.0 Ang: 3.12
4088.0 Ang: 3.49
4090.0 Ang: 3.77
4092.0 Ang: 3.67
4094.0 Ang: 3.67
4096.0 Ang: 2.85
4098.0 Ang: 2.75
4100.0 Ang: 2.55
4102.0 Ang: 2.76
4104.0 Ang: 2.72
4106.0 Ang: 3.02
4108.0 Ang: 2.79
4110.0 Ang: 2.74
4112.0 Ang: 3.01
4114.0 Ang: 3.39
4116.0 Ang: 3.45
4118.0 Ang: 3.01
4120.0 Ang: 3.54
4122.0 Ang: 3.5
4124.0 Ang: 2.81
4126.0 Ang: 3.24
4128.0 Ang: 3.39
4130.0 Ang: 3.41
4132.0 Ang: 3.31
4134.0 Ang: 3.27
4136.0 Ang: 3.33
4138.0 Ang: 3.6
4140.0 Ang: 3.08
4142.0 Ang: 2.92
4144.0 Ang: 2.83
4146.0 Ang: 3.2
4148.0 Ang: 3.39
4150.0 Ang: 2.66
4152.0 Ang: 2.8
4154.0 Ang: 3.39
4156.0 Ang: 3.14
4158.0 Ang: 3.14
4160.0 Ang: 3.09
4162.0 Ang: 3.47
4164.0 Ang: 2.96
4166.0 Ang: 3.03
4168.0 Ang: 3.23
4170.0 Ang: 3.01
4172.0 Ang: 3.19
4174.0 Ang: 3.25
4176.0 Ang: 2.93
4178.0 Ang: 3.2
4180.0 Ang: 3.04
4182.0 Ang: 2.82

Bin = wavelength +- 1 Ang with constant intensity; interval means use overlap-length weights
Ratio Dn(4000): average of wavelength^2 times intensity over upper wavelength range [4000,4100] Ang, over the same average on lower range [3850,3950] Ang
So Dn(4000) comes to 1.75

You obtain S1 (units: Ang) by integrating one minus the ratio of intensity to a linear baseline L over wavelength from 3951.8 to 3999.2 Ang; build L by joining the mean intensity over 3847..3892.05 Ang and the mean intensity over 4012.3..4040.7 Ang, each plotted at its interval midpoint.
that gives 7.1 Ang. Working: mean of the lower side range 1.8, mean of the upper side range 3.13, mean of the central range 2.3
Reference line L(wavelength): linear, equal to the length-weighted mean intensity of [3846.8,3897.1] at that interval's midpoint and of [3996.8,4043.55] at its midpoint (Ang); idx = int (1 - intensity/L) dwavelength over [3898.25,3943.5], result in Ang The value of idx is 5.7 Ang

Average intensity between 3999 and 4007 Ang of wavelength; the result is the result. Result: 3.2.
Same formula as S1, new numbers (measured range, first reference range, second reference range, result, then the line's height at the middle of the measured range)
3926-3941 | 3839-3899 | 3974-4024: 6.72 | 2.39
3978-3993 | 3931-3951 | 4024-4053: -3.02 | 2.35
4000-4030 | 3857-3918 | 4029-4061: -3.96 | 2.83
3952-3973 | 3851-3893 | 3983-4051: 6.67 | 2.59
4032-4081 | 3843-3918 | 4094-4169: -4.21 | 2.77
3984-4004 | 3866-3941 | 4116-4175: -4.96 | 2.4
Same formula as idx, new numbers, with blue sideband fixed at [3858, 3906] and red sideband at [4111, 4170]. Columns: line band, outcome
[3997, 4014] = -4.1 Ang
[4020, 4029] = -2.5 Ang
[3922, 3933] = 2.8 Ang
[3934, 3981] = 8.0 Ang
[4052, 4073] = -1.5 Ang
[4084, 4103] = -1.4 Ang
